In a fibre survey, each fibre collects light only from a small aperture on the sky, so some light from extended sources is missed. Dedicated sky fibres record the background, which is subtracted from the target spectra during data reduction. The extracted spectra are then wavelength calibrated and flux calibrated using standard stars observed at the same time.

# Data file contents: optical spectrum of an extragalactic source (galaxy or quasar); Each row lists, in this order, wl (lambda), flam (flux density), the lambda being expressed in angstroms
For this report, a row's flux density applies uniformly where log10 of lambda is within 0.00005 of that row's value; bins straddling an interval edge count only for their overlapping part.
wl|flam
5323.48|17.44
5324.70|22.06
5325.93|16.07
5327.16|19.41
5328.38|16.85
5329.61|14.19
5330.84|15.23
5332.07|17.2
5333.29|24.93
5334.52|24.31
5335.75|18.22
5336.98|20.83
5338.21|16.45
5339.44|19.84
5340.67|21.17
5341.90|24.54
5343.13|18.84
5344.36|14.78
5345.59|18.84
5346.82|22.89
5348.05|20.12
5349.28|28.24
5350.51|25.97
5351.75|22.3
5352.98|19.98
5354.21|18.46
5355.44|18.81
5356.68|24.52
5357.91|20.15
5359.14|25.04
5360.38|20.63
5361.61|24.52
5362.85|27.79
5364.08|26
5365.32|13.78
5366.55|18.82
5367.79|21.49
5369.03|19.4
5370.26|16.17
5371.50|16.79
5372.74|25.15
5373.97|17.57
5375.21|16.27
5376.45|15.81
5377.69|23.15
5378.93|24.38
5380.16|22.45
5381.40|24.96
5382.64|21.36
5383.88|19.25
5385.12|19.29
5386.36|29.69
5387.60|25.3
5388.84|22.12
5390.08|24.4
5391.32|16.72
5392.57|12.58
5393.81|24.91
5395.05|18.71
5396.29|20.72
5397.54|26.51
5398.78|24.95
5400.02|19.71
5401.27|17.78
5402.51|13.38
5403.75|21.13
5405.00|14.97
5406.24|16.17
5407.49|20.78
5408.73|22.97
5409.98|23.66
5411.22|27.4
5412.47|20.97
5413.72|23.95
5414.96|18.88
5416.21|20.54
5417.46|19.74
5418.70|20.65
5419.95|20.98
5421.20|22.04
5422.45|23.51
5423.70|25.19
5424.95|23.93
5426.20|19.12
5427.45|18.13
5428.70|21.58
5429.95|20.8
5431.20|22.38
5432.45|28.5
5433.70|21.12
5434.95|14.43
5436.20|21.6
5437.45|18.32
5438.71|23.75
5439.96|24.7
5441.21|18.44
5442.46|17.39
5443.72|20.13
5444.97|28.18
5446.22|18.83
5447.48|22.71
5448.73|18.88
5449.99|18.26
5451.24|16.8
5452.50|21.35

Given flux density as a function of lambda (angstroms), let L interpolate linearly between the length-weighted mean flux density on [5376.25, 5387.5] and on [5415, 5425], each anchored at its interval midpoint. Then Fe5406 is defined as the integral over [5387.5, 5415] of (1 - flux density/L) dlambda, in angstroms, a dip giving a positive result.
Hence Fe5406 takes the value 1.8 angstroms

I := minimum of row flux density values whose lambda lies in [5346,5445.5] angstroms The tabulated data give 12.58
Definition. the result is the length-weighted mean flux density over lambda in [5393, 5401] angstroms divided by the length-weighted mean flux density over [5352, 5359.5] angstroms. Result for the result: 1.0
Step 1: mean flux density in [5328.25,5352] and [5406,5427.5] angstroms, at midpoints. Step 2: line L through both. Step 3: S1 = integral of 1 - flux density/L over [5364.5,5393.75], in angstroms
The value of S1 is 0.9 angstroms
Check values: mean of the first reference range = 20.3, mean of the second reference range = 21.8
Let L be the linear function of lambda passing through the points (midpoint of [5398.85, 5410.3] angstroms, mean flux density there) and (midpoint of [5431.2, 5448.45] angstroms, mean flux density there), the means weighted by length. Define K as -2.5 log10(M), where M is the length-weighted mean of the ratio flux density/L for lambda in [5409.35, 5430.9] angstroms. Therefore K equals -0.09 mag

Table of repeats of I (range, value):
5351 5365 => 18.46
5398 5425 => 13.38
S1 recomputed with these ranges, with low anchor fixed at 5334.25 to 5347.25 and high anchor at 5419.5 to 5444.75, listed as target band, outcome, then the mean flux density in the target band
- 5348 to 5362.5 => -1.8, 22.6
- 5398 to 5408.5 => 1.0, 18.9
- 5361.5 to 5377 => 0.4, 19.8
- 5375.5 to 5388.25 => -1.1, 22.4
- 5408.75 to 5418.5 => -0.5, 22.2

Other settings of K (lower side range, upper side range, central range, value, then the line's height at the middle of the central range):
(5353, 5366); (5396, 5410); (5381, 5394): -0.051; 20.7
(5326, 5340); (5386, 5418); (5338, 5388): -0.081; 19.7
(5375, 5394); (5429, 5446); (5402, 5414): 0.049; 21.5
